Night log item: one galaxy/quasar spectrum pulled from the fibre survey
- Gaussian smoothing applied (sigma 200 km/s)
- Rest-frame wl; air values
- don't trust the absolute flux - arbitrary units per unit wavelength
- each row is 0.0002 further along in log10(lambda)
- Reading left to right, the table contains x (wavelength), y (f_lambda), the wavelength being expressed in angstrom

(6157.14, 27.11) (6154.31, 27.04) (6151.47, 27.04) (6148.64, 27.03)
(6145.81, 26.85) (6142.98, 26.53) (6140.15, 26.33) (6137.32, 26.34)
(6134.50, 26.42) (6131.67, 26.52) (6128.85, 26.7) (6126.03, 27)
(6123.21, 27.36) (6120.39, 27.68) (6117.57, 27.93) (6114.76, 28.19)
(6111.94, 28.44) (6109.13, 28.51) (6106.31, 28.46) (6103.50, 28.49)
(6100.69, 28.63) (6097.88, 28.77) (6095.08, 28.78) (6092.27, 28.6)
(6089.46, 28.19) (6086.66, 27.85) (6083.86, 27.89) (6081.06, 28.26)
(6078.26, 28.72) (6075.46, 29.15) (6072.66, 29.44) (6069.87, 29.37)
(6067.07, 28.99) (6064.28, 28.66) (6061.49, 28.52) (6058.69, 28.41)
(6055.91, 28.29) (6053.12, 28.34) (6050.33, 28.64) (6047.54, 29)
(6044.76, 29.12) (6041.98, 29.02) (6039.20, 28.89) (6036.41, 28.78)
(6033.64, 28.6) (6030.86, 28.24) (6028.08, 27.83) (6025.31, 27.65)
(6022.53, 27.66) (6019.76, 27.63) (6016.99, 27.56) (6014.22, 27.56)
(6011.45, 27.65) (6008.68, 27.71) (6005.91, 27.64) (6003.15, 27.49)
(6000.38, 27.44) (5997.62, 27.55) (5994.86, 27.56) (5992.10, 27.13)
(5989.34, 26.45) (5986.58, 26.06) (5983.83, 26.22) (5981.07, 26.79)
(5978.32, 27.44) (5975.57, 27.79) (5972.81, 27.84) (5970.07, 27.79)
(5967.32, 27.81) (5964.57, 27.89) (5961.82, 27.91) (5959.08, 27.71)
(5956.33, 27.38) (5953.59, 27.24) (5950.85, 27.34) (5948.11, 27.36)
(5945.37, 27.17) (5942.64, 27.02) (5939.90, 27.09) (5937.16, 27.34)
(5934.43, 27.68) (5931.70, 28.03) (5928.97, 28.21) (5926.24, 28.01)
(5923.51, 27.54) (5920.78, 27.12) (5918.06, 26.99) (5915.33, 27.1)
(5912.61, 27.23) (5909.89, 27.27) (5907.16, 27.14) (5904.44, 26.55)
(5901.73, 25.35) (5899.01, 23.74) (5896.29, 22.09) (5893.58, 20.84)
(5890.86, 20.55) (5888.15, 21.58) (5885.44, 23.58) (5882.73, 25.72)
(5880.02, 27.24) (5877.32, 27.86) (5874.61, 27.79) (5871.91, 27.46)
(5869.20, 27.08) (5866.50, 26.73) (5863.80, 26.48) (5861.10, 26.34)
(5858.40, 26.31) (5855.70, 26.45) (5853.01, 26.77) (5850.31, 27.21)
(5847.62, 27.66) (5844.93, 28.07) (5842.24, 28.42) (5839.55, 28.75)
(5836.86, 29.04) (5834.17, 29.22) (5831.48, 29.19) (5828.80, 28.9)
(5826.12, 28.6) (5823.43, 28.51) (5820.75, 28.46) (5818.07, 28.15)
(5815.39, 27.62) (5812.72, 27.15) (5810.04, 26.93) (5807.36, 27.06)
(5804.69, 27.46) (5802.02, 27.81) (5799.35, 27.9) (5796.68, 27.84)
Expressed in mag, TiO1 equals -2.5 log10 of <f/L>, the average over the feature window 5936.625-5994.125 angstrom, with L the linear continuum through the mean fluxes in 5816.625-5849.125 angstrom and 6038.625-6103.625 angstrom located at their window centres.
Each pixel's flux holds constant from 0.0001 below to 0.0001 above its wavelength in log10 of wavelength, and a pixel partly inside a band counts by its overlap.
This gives 0.05 mag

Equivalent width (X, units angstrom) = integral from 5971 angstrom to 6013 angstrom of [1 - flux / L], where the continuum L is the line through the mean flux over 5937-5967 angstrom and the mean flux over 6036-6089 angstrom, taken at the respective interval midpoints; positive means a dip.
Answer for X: 0.9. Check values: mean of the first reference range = 27.4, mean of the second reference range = 28.7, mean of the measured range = 27.3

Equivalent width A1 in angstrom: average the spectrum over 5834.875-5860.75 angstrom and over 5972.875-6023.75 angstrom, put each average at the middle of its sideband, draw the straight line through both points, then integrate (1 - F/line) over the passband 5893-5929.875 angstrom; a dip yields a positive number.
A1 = 1.8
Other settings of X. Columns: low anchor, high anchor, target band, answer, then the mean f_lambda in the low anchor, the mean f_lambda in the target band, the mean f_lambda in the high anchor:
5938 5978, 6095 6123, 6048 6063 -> -0.2 angstrom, 27.5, 28.5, 28.3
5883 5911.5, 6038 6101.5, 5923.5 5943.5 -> -2.1 angstrom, 24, 27.6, 28.7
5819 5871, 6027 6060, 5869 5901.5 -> 3.9 angstrom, 27.8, 24.6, 28.6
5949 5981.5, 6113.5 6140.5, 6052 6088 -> -1.8 angstrom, 27.6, 28.6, 27.1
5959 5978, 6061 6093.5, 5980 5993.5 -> 0.7 angstrom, 27.8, 26.5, 28.6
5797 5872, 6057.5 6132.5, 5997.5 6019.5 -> 0.4 angstrom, 27.7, 27.6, 28.3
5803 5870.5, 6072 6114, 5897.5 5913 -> 1.0 angstrom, 27.7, 26.1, 28.5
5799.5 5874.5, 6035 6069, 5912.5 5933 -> 0.4 angstrom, 27.7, 27.5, 28.7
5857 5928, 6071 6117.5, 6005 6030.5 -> -0.2 angstrom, 25.8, 27.7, 28.5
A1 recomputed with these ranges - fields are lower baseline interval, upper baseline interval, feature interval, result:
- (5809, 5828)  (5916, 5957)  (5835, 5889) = 1.7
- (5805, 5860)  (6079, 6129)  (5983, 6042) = 0.9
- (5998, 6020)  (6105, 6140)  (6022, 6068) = -1.7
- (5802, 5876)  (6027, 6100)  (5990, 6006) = 0.5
